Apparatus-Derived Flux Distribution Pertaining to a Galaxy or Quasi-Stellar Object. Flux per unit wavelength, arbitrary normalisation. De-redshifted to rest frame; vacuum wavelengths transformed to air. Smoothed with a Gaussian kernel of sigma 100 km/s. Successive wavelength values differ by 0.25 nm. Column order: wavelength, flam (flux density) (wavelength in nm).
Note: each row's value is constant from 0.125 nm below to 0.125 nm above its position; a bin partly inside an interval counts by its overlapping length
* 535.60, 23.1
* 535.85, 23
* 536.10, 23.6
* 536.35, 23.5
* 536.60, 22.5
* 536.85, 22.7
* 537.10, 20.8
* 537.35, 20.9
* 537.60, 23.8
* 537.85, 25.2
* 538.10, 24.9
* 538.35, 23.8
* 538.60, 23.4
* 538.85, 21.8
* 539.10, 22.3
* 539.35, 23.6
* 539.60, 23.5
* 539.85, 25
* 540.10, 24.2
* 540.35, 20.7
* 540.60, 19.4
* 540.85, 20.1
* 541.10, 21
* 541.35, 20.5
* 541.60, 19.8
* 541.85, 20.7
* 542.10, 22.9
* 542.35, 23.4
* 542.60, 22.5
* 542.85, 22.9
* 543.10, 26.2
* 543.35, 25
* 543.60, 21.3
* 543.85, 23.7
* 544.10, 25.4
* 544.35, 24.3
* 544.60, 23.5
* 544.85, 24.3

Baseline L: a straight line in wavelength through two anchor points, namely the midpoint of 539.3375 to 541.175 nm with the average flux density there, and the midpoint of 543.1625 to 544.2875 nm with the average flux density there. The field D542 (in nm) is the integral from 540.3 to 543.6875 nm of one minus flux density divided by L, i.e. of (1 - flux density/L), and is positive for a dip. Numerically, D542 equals 0.17 nm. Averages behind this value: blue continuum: 22.1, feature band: 21.9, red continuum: 24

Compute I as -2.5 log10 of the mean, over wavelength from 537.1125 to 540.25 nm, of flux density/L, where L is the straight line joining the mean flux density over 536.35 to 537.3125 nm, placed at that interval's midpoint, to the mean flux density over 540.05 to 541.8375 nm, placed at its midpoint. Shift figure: -0.10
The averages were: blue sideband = 22.1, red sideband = 20.7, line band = 23.4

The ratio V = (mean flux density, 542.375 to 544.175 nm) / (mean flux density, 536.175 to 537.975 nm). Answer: 1.04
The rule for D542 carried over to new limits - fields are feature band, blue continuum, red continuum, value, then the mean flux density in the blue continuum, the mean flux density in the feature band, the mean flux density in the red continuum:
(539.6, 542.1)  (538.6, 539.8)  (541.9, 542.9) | 0.16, 23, 21.5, 22.8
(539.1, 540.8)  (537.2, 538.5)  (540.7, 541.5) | -0.08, 23.7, 22.6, 20.5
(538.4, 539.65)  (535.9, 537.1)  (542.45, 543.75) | 0.01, 22.8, 22.9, 23.6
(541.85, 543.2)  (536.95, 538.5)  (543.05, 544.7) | 0.04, 23.2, 23.3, 24.1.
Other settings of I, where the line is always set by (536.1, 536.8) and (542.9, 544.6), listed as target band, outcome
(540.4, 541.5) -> 0.17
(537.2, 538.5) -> -0.02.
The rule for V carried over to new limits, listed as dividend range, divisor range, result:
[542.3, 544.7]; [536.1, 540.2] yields 1.03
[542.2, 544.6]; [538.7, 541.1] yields 1.07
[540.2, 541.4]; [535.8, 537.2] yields 0.90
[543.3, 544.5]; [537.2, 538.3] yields 1.01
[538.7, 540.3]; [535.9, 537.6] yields 1.04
